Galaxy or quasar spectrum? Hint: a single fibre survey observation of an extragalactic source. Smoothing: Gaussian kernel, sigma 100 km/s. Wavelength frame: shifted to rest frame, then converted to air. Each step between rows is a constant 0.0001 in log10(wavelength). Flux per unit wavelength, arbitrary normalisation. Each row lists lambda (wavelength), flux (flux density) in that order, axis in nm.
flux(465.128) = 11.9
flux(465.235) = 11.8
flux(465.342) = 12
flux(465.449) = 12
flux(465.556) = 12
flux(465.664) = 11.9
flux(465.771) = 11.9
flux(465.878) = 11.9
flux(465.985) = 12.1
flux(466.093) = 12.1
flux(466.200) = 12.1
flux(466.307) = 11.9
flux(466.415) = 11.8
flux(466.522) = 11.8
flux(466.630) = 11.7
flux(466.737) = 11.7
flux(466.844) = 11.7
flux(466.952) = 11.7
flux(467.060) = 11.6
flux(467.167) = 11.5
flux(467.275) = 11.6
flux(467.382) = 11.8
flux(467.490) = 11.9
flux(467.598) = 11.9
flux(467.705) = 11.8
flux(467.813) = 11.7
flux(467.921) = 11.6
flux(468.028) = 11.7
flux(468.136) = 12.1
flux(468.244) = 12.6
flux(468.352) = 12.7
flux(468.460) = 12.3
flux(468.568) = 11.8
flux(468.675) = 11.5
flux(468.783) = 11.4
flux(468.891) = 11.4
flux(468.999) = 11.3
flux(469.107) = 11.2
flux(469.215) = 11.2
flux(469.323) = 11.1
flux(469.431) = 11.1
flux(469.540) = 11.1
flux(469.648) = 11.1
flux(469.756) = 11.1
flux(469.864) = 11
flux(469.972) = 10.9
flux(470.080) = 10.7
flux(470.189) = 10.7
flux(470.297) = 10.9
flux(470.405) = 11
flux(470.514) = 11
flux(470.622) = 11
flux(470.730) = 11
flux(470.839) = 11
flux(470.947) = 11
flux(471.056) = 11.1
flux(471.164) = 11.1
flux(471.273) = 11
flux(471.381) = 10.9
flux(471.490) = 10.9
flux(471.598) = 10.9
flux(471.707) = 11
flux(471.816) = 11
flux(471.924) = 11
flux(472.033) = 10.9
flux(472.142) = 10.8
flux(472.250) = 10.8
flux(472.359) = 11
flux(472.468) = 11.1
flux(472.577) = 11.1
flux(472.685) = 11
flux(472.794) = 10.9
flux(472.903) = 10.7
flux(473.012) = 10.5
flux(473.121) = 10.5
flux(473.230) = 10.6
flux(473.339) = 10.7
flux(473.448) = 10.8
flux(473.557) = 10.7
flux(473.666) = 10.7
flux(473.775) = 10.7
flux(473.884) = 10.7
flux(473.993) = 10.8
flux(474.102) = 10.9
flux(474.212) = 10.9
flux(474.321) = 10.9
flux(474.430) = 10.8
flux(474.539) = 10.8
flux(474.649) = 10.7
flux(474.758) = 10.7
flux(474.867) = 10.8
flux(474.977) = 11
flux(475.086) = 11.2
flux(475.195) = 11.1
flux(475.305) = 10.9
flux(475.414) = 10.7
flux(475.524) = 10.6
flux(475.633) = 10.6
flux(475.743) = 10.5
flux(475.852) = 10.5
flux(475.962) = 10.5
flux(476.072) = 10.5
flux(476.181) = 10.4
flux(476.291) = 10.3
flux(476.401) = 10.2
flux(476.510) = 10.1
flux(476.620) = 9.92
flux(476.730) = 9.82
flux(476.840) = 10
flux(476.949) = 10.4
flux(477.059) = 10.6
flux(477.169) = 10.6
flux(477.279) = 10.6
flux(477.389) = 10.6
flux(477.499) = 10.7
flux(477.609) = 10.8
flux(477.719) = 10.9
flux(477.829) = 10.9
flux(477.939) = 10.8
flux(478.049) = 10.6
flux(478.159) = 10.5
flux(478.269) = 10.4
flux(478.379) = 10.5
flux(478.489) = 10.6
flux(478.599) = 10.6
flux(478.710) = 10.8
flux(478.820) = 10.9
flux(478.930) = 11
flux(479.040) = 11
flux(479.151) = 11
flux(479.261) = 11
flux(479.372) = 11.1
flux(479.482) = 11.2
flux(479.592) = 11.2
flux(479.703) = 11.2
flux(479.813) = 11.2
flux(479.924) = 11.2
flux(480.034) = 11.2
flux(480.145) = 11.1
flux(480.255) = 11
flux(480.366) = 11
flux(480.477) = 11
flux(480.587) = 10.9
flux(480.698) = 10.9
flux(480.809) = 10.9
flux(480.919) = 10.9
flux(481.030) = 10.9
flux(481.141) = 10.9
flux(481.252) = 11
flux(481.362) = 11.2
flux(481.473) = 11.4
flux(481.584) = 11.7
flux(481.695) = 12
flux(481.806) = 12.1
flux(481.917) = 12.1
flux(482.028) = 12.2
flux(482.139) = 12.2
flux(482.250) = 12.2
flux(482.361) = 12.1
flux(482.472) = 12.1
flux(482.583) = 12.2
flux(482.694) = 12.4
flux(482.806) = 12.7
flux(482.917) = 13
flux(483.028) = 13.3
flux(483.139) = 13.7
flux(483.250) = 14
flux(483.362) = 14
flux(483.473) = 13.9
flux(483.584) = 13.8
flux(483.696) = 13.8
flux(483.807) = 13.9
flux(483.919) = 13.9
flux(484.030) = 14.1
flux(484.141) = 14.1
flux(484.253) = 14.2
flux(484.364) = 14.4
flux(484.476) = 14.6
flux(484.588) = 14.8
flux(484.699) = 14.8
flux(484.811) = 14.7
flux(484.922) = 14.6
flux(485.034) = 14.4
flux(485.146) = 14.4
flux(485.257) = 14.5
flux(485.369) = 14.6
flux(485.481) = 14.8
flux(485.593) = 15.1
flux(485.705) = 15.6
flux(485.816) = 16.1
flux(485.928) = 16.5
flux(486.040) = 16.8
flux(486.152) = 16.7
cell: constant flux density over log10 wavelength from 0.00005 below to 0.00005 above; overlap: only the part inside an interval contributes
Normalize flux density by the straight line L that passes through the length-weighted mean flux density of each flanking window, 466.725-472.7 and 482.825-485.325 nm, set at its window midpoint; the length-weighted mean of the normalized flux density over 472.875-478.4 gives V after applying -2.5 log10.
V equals 0.17 mag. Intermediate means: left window 11.3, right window 14.1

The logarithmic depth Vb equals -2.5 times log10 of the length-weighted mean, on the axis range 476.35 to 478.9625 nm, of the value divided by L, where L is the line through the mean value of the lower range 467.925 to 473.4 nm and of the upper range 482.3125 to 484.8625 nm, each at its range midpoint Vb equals 0.19 mag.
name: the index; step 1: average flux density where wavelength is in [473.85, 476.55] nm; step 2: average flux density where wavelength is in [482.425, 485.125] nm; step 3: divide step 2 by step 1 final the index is 1.29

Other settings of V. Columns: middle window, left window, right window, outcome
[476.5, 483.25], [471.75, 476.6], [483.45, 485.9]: 0.14 mag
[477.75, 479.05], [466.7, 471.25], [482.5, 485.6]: 0.21 mag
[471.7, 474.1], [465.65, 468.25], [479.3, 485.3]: 0.12 mag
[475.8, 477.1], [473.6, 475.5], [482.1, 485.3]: 0.12 mag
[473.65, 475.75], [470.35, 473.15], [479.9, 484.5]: 0.05 mag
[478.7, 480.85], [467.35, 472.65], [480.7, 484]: 0.11 mag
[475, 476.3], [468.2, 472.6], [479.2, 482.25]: 0.06 mag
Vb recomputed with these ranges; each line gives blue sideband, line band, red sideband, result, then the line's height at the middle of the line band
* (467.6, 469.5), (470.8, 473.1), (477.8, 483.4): 0.07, 11.6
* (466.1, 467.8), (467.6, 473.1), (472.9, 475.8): 0.01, 11.3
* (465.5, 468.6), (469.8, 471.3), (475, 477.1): 0.04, 11.3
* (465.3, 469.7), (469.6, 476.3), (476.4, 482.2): 0.05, 11.4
